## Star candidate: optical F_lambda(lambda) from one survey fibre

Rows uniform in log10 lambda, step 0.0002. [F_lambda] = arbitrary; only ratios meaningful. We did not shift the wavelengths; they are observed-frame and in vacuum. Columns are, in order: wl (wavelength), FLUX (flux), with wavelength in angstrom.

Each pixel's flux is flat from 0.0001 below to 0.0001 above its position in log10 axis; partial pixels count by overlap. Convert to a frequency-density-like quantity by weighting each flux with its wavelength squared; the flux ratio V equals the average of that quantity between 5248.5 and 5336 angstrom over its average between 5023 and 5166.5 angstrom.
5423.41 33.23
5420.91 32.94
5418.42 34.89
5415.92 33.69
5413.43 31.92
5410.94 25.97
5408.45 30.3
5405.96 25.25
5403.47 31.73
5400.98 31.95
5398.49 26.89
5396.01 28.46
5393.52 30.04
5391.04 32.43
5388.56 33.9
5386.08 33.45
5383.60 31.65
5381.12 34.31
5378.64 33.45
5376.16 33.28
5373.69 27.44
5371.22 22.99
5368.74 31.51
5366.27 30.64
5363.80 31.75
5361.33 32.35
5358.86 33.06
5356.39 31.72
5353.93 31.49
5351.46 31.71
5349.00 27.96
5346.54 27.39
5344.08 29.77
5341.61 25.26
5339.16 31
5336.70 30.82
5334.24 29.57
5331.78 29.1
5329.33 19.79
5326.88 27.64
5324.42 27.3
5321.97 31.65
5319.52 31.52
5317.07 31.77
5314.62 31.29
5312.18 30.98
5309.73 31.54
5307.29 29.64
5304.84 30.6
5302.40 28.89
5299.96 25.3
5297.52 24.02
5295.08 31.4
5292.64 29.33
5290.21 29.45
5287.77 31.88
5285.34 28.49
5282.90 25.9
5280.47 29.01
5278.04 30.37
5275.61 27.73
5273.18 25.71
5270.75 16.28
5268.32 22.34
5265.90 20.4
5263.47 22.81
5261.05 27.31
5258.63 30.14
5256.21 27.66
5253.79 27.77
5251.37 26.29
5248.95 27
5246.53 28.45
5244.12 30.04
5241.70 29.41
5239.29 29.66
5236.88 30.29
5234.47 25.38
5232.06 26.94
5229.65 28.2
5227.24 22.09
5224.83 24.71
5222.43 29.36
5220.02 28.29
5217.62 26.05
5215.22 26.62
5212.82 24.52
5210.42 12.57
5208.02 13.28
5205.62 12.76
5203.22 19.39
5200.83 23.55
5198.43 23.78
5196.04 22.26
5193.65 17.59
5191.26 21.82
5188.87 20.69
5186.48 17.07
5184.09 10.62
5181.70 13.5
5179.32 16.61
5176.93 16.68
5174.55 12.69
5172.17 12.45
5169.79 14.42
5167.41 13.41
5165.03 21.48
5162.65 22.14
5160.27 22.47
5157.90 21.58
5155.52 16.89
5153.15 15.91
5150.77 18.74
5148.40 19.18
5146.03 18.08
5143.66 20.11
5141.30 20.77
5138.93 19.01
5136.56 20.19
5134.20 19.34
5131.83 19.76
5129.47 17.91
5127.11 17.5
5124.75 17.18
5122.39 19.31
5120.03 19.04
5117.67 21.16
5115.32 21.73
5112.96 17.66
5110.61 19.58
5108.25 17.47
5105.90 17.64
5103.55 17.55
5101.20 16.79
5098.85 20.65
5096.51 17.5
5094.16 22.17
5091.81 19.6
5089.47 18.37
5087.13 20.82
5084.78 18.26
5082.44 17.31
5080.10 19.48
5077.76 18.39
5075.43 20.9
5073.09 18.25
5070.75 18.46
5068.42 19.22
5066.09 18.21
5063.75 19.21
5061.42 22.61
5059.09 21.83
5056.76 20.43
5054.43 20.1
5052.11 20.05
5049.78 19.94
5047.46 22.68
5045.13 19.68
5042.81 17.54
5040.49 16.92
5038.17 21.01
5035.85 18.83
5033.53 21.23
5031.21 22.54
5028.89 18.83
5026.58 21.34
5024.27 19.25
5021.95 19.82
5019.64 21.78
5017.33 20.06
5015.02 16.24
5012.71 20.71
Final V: 1.5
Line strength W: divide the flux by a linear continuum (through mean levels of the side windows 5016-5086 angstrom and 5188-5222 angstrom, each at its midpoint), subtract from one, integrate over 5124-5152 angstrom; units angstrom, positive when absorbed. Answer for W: 2.1 angstrom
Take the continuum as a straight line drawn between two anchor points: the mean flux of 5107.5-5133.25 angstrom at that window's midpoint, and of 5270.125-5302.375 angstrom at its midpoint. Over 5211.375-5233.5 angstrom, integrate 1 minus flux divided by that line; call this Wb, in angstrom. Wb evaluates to -1.73 angstrom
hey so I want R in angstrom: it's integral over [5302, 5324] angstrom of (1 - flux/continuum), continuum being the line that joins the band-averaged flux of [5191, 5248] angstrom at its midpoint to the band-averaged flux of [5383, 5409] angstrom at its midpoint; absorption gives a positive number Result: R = -2.6 angstrom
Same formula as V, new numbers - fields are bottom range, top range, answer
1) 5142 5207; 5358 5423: 1.87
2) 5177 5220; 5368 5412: 1.70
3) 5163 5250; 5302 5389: 1.48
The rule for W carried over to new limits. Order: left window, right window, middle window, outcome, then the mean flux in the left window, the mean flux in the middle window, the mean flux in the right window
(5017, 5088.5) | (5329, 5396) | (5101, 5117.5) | 2.4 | 19.8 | 18.6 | 30.4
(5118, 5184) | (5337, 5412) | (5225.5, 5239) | -2.6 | 17.9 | 26.7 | 30.3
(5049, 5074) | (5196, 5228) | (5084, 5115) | 2.4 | 19.9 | 18.9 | 22.1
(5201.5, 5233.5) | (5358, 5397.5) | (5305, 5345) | -1.3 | 22.7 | 29.3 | 31.3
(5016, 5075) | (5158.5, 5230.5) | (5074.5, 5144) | 2.7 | 20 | 19.1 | 19.7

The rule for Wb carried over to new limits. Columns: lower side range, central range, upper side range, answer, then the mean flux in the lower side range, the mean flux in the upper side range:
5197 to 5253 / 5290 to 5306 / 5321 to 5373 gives -0.5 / 24.7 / 29.2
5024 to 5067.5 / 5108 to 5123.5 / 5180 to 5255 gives 1.3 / 20.1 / 23.2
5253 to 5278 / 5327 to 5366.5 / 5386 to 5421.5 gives -1.5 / 25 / 30.8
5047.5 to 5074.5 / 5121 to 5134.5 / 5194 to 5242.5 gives 2.0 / 20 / 23.8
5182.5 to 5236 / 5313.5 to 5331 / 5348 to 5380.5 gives -0.2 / 21.7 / 30.8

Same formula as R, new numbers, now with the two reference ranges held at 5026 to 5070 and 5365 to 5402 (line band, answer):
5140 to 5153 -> 2.3 angstrom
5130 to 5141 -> 1.6 angstrom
